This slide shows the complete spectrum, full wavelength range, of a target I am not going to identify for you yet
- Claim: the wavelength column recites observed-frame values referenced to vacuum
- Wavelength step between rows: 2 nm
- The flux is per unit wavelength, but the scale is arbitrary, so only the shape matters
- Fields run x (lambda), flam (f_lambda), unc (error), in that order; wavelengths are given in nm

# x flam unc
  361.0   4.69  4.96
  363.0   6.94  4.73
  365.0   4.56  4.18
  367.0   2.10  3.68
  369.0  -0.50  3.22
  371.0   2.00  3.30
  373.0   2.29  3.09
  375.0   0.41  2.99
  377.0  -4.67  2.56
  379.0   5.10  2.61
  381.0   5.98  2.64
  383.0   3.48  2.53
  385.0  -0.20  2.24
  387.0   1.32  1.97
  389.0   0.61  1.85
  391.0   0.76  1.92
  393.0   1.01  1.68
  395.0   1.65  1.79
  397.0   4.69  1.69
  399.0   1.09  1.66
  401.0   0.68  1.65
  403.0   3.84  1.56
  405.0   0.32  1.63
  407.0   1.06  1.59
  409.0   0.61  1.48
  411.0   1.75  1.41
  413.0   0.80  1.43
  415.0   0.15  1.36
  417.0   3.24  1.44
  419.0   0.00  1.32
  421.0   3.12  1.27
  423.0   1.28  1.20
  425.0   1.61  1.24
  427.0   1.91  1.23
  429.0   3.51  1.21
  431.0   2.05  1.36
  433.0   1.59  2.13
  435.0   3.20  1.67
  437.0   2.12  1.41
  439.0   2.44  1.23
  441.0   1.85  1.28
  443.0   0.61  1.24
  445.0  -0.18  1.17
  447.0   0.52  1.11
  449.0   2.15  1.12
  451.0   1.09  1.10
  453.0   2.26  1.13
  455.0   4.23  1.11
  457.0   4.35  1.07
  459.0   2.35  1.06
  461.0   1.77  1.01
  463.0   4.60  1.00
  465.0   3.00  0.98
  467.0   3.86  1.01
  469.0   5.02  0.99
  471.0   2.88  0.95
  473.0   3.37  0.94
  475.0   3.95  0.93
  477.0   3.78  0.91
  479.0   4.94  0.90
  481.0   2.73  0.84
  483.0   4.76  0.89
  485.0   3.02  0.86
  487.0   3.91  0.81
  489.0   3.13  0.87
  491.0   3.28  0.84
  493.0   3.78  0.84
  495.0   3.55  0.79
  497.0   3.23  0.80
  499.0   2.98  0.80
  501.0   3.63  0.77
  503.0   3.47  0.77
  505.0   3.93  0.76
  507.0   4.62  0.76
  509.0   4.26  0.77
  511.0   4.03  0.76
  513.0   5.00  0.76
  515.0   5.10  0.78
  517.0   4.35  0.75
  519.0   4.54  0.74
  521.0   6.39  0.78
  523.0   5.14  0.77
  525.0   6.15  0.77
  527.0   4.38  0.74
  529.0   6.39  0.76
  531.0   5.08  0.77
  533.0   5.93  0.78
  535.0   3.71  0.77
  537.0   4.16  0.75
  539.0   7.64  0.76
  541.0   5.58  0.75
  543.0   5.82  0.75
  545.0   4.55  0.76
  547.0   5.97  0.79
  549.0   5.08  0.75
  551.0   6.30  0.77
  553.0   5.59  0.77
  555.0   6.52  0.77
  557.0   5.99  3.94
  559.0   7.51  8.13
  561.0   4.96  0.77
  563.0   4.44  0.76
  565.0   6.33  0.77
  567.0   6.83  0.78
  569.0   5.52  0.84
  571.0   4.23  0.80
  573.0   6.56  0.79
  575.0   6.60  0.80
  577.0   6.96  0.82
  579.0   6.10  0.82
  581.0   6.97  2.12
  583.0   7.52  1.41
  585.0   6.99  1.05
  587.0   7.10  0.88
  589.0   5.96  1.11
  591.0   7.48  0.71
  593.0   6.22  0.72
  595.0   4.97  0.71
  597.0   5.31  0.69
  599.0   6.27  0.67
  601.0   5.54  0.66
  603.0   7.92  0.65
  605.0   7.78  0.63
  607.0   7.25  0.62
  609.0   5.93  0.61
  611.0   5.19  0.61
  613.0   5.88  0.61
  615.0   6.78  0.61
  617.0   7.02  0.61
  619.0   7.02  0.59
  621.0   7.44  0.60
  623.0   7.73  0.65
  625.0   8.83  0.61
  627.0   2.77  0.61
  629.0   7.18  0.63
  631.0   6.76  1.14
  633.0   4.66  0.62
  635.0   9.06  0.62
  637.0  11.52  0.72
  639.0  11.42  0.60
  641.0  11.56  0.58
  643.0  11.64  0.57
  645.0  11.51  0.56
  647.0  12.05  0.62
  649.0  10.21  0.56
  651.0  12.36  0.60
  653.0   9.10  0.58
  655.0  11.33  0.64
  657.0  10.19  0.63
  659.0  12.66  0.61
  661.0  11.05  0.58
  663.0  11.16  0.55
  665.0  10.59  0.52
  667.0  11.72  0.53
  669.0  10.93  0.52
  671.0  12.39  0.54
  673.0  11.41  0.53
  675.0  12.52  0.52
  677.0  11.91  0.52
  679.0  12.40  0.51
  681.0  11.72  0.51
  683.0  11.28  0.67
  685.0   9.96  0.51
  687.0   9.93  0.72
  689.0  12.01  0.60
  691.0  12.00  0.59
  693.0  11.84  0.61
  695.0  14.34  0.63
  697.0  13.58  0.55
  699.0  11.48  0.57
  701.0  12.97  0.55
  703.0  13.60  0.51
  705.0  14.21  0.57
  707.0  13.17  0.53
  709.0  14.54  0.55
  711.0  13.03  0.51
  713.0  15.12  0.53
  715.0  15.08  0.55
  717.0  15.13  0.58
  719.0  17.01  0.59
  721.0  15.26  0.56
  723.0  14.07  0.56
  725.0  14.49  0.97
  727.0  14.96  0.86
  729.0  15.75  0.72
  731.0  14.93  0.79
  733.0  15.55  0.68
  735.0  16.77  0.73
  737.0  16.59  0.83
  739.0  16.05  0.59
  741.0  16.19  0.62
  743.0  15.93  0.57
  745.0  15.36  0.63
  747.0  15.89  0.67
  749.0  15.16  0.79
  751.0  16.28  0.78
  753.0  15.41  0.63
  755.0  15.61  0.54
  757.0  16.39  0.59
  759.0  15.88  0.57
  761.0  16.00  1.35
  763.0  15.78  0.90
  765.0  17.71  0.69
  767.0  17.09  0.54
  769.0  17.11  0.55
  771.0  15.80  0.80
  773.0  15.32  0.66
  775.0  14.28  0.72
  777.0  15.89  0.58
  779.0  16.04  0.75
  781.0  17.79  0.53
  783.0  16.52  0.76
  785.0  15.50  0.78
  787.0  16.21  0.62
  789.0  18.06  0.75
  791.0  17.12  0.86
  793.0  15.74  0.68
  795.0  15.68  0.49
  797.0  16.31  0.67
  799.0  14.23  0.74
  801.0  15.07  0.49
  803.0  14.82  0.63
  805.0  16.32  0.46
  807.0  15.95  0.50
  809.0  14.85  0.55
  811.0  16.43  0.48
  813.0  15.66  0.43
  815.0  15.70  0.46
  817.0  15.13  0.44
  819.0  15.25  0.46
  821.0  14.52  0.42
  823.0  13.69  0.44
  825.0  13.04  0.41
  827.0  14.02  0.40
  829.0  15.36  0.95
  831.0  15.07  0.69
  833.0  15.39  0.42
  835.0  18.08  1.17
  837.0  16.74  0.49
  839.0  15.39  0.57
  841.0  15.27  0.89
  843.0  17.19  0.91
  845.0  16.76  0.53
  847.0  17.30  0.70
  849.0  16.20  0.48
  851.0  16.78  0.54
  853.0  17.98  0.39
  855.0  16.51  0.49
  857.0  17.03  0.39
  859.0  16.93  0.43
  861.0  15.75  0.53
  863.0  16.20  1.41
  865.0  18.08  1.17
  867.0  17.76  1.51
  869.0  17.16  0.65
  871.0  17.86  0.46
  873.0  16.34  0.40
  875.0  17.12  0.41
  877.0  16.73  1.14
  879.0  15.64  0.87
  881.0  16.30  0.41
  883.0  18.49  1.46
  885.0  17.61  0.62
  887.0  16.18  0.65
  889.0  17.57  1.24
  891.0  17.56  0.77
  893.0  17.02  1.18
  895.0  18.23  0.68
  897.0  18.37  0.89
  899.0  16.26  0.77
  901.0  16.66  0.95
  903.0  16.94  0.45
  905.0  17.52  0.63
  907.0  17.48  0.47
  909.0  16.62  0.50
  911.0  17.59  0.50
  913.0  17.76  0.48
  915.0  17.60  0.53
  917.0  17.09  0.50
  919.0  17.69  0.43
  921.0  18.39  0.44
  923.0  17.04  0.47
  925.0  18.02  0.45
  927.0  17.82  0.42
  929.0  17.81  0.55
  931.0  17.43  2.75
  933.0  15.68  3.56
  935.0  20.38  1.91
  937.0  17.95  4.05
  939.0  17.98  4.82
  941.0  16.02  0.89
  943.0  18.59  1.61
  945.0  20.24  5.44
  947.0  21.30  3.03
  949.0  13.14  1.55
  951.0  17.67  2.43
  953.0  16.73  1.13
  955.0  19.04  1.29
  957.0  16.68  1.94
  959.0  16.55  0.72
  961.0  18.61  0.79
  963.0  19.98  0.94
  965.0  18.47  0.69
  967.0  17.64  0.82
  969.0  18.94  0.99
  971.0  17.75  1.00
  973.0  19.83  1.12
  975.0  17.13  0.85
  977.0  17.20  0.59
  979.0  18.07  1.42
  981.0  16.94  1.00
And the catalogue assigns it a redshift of 0.59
